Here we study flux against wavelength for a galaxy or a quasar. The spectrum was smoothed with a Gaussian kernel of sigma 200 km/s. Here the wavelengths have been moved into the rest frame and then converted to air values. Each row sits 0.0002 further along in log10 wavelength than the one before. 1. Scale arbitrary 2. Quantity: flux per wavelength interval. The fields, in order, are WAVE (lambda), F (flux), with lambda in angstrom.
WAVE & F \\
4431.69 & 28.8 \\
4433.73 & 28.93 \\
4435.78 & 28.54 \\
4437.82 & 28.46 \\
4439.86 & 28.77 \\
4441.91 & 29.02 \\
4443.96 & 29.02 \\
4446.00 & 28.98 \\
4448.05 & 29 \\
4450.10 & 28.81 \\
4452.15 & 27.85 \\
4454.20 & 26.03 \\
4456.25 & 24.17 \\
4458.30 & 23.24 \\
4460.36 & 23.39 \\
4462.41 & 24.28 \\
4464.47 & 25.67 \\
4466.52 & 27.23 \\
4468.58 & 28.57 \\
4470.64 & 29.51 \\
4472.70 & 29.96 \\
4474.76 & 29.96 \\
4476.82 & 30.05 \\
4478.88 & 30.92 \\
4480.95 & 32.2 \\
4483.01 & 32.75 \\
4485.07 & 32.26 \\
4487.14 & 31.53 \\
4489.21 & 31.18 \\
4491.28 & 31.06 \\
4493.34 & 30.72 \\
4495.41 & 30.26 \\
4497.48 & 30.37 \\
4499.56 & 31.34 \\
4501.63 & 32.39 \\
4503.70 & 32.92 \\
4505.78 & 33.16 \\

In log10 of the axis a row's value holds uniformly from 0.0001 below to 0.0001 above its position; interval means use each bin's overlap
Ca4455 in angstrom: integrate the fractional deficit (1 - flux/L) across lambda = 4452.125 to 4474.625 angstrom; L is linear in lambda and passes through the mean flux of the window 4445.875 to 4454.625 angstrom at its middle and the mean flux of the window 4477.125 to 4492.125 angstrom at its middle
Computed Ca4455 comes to 2.4 angstrom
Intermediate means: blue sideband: 28.2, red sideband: 31.6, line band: 26.4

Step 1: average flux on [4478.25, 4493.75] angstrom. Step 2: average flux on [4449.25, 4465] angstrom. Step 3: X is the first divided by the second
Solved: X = 1.25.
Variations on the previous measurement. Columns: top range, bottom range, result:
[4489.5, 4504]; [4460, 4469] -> 1.21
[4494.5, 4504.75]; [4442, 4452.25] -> 1.09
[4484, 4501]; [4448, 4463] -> 1.21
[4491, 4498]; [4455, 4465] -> 1.27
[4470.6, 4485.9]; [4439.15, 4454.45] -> 1.09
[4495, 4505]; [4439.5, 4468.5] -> 1.18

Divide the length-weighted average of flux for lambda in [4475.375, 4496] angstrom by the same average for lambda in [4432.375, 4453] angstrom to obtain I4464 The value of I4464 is 1.09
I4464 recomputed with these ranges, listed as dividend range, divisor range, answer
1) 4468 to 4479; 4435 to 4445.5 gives 1.03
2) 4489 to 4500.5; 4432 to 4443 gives 1.07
